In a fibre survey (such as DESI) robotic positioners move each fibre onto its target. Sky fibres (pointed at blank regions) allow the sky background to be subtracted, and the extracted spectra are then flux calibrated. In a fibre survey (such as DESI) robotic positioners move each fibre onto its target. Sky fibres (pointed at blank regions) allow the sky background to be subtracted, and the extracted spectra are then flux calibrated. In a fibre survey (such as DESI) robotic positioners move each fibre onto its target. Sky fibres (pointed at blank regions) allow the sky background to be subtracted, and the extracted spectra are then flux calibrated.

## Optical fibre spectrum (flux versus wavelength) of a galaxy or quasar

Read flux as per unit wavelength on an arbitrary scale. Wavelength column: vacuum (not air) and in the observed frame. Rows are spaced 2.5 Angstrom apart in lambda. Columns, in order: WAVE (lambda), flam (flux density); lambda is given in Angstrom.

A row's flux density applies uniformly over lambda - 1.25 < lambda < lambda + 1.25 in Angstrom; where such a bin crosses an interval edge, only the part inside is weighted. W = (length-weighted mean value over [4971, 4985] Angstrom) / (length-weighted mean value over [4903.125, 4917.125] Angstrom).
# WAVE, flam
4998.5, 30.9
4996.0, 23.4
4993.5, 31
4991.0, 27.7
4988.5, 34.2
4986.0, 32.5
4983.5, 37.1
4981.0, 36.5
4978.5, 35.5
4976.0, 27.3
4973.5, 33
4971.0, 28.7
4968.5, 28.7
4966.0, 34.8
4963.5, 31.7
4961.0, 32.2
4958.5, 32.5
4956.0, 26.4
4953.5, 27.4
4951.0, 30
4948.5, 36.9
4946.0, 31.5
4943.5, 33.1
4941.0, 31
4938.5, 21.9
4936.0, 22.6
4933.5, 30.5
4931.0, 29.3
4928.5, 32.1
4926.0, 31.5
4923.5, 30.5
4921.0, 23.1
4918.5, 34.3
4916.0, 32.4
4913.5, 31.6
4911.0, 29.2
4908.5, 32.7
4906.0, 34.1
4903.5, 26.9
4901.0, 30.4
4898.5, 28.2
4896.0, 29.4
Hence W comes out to 1.1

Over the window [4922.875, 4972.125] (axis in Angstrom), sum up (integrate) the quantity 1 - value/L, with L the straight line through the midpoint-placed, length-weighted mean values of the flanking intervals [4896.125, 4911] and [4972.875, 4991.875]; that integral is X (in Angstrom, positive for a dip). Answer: 2.6 Angstrom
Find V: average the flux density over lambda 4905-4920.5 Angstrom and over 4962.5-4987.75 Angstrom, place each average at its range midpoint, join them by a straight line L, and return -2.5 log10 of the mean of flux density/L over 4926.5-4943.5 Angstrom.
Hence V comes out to 0.13 mag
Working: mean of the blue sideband 31.9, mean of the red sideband 32.6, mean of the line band 28.4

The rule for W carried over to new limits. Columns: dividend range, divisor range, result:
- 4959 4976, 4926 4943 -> 1.10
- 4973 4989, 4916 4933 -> 1.11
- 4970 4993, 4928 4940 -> 1.20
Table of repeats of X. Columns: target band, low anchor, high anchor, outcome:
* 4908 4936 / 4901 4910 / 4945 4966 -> 0.81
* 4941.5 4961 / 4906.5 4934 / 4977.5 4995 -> 0.47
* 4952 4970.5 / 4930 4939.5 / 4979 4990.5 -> 0.11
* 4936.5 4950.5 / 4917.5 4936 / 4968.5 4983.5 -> 0.08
